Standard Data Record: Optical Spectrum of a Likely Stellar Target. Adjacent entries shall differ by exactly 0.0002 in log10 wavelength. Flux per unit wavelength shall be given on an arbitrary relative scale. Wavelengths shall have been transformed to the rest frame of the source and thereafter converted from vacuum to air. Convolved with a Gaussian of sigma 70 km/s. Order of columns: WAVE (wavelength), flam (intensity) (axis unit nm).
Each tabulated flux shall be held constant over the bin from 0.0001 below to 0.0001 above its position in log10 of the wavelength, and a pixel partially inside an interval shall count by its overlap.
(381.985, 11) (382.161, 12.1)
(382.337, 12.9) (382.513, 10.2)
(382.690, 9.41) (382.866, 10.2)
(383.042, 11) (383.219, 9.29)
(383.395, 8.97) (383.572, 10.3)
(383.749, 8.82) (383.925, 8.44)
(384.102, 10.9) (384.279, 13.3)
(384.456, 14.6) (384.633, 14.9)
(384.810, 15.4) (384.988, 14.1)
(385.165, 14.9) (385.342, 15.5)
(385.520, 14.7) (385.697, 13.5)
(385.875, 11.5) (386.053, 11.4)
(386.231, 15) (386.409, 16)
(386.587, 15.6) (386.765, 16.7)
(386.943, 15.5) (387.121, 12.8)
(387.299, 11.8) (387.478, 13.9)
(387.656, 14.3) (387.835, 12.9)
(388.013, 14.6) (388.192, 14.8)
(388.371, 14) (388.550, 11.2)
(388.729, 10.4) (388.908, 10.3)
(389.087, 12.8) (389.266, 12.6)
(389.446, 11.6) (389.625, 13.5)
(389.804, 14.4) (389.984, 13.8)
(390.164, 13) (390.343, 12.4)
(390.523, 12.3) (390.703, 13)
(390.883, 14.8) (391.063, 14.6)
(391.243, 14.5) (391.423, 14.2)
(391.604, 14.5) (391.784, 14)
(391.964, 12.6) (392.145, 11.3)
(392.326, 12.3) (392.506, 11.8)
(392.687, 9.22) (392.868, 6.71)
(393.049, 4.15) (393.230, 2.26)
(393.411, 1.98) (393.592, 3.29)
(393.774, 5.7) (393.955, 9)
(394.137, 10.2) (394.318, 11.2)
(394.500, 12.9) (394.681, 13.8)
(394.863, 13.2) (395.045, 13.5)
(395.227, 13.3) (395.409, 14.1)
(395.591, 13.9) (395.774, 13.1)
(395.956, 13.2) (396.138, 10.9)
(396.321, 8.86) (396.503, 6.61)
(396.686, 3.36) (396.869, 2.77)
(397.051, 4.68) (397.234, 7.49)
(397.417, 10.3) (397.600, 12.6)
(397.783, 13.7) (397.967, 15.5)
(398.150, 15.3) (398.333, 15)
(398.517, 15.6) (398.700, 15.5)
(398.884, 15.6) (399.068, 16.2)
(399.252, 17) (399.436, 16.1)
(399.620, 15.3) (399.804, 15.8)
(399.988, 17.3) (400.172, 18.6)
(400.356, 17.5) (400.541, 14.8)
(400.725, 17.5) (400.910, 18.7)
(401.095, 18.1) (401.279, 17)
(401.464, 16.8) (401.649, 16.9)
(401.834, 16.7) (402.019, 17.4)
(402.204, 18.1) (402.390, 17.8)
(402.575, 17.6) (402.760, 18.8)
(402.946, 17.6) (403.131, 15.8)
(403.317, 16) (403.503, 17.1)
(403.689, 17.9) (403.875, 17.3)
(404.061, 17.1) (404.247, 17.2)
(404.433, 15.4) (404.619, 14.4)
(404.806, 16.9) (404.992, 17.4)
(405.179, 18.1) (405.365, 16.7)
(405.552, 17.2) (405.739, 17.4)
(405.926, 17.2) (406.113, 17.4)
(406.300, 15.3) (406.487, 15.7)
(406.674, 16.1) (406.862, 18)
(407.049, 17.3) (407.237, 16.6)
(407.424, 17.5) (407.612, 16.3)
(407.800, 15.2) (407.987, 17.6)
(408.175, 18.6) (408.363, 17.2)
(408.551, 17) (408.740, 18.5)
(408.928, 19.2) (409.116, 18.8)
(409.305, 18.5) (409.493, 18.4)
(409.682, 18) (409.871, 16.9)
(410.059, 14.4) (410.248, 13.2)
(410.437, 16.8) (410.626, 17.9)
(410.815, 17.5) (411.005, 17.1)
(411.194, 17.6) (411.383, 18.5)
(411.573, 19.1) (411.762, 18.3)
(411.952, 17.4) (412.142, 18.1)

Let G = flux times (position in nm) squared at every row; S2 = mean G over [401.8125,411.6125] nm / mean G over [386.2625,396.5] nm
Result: 1.55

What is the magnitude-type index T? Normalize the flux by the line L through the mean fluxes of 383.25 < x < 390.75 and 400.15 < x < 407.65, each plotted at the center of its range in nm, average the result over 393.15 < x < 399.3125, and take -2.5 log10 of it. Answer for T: 0.37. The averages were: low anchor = 13.1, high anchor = 17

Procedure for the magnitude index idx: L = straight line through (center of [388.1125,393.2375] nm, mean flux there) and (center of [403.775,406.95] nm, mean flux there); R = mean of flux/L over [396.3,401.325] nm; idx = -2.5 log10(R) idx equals 0.08 mag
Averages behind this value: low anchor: 12.1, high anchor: 16.8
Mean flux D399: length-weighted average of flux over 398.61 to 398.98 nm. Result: 15.5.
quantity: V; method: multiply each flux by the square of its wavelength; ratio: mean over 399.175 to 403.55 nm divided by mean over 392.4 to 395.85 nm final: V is 1.8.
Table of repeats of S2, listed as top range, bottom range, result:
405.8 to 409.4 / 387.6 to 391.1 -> 1.45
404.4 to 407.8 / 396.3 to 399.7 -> 1.44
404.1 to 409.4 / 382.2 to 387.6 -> 1.50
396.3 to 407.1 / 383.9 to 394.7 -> 1.35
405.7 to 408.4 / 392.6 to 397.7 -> 1.98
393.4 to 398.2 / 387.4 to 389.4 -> 0.83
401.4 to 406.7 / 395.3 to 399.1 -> 1.51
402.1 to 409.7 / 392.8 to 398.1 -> 1.92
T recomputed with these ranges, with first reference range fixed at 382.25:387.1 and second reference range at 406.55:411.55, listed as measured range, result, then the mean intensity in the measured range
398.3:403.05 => -0.08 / 16.9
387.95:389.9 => 0.06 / 12.7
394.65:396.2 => 0.12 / 13.2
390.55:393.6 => 0.31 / 10.5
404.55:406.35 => -0.02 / 16.9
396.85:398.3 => 0.36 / 10.9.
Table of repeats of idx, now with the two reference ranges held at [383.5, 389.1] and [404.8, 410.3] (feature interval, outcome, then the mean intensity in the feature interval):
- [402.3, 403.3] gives -0.07 mag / 17.4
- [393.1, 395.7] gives 0.45 mag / 9.82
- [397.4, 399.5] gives 0.03 mag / 15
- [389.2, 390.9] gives 0.07 mag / 13.1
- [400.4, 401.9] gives -0.07 mag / 17.1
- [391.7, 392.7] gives 0.19 mag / 12.1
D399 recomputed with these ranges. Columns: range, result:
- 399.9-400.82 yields 17.1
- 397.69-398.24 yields 14.8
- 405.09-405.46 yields 17.4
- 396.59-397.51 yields 5.74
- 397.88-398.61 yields 15.4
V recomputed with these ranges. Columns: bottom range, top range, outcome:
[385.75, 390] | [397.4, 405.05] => 1.32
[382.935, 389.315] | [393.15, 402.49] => 1.07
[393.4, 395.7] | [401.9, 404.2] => 1.68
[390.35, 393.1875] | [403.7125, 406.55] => 1.51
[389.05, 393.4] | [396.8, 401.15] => 1.29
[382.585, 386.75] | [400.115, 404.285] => 1.50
